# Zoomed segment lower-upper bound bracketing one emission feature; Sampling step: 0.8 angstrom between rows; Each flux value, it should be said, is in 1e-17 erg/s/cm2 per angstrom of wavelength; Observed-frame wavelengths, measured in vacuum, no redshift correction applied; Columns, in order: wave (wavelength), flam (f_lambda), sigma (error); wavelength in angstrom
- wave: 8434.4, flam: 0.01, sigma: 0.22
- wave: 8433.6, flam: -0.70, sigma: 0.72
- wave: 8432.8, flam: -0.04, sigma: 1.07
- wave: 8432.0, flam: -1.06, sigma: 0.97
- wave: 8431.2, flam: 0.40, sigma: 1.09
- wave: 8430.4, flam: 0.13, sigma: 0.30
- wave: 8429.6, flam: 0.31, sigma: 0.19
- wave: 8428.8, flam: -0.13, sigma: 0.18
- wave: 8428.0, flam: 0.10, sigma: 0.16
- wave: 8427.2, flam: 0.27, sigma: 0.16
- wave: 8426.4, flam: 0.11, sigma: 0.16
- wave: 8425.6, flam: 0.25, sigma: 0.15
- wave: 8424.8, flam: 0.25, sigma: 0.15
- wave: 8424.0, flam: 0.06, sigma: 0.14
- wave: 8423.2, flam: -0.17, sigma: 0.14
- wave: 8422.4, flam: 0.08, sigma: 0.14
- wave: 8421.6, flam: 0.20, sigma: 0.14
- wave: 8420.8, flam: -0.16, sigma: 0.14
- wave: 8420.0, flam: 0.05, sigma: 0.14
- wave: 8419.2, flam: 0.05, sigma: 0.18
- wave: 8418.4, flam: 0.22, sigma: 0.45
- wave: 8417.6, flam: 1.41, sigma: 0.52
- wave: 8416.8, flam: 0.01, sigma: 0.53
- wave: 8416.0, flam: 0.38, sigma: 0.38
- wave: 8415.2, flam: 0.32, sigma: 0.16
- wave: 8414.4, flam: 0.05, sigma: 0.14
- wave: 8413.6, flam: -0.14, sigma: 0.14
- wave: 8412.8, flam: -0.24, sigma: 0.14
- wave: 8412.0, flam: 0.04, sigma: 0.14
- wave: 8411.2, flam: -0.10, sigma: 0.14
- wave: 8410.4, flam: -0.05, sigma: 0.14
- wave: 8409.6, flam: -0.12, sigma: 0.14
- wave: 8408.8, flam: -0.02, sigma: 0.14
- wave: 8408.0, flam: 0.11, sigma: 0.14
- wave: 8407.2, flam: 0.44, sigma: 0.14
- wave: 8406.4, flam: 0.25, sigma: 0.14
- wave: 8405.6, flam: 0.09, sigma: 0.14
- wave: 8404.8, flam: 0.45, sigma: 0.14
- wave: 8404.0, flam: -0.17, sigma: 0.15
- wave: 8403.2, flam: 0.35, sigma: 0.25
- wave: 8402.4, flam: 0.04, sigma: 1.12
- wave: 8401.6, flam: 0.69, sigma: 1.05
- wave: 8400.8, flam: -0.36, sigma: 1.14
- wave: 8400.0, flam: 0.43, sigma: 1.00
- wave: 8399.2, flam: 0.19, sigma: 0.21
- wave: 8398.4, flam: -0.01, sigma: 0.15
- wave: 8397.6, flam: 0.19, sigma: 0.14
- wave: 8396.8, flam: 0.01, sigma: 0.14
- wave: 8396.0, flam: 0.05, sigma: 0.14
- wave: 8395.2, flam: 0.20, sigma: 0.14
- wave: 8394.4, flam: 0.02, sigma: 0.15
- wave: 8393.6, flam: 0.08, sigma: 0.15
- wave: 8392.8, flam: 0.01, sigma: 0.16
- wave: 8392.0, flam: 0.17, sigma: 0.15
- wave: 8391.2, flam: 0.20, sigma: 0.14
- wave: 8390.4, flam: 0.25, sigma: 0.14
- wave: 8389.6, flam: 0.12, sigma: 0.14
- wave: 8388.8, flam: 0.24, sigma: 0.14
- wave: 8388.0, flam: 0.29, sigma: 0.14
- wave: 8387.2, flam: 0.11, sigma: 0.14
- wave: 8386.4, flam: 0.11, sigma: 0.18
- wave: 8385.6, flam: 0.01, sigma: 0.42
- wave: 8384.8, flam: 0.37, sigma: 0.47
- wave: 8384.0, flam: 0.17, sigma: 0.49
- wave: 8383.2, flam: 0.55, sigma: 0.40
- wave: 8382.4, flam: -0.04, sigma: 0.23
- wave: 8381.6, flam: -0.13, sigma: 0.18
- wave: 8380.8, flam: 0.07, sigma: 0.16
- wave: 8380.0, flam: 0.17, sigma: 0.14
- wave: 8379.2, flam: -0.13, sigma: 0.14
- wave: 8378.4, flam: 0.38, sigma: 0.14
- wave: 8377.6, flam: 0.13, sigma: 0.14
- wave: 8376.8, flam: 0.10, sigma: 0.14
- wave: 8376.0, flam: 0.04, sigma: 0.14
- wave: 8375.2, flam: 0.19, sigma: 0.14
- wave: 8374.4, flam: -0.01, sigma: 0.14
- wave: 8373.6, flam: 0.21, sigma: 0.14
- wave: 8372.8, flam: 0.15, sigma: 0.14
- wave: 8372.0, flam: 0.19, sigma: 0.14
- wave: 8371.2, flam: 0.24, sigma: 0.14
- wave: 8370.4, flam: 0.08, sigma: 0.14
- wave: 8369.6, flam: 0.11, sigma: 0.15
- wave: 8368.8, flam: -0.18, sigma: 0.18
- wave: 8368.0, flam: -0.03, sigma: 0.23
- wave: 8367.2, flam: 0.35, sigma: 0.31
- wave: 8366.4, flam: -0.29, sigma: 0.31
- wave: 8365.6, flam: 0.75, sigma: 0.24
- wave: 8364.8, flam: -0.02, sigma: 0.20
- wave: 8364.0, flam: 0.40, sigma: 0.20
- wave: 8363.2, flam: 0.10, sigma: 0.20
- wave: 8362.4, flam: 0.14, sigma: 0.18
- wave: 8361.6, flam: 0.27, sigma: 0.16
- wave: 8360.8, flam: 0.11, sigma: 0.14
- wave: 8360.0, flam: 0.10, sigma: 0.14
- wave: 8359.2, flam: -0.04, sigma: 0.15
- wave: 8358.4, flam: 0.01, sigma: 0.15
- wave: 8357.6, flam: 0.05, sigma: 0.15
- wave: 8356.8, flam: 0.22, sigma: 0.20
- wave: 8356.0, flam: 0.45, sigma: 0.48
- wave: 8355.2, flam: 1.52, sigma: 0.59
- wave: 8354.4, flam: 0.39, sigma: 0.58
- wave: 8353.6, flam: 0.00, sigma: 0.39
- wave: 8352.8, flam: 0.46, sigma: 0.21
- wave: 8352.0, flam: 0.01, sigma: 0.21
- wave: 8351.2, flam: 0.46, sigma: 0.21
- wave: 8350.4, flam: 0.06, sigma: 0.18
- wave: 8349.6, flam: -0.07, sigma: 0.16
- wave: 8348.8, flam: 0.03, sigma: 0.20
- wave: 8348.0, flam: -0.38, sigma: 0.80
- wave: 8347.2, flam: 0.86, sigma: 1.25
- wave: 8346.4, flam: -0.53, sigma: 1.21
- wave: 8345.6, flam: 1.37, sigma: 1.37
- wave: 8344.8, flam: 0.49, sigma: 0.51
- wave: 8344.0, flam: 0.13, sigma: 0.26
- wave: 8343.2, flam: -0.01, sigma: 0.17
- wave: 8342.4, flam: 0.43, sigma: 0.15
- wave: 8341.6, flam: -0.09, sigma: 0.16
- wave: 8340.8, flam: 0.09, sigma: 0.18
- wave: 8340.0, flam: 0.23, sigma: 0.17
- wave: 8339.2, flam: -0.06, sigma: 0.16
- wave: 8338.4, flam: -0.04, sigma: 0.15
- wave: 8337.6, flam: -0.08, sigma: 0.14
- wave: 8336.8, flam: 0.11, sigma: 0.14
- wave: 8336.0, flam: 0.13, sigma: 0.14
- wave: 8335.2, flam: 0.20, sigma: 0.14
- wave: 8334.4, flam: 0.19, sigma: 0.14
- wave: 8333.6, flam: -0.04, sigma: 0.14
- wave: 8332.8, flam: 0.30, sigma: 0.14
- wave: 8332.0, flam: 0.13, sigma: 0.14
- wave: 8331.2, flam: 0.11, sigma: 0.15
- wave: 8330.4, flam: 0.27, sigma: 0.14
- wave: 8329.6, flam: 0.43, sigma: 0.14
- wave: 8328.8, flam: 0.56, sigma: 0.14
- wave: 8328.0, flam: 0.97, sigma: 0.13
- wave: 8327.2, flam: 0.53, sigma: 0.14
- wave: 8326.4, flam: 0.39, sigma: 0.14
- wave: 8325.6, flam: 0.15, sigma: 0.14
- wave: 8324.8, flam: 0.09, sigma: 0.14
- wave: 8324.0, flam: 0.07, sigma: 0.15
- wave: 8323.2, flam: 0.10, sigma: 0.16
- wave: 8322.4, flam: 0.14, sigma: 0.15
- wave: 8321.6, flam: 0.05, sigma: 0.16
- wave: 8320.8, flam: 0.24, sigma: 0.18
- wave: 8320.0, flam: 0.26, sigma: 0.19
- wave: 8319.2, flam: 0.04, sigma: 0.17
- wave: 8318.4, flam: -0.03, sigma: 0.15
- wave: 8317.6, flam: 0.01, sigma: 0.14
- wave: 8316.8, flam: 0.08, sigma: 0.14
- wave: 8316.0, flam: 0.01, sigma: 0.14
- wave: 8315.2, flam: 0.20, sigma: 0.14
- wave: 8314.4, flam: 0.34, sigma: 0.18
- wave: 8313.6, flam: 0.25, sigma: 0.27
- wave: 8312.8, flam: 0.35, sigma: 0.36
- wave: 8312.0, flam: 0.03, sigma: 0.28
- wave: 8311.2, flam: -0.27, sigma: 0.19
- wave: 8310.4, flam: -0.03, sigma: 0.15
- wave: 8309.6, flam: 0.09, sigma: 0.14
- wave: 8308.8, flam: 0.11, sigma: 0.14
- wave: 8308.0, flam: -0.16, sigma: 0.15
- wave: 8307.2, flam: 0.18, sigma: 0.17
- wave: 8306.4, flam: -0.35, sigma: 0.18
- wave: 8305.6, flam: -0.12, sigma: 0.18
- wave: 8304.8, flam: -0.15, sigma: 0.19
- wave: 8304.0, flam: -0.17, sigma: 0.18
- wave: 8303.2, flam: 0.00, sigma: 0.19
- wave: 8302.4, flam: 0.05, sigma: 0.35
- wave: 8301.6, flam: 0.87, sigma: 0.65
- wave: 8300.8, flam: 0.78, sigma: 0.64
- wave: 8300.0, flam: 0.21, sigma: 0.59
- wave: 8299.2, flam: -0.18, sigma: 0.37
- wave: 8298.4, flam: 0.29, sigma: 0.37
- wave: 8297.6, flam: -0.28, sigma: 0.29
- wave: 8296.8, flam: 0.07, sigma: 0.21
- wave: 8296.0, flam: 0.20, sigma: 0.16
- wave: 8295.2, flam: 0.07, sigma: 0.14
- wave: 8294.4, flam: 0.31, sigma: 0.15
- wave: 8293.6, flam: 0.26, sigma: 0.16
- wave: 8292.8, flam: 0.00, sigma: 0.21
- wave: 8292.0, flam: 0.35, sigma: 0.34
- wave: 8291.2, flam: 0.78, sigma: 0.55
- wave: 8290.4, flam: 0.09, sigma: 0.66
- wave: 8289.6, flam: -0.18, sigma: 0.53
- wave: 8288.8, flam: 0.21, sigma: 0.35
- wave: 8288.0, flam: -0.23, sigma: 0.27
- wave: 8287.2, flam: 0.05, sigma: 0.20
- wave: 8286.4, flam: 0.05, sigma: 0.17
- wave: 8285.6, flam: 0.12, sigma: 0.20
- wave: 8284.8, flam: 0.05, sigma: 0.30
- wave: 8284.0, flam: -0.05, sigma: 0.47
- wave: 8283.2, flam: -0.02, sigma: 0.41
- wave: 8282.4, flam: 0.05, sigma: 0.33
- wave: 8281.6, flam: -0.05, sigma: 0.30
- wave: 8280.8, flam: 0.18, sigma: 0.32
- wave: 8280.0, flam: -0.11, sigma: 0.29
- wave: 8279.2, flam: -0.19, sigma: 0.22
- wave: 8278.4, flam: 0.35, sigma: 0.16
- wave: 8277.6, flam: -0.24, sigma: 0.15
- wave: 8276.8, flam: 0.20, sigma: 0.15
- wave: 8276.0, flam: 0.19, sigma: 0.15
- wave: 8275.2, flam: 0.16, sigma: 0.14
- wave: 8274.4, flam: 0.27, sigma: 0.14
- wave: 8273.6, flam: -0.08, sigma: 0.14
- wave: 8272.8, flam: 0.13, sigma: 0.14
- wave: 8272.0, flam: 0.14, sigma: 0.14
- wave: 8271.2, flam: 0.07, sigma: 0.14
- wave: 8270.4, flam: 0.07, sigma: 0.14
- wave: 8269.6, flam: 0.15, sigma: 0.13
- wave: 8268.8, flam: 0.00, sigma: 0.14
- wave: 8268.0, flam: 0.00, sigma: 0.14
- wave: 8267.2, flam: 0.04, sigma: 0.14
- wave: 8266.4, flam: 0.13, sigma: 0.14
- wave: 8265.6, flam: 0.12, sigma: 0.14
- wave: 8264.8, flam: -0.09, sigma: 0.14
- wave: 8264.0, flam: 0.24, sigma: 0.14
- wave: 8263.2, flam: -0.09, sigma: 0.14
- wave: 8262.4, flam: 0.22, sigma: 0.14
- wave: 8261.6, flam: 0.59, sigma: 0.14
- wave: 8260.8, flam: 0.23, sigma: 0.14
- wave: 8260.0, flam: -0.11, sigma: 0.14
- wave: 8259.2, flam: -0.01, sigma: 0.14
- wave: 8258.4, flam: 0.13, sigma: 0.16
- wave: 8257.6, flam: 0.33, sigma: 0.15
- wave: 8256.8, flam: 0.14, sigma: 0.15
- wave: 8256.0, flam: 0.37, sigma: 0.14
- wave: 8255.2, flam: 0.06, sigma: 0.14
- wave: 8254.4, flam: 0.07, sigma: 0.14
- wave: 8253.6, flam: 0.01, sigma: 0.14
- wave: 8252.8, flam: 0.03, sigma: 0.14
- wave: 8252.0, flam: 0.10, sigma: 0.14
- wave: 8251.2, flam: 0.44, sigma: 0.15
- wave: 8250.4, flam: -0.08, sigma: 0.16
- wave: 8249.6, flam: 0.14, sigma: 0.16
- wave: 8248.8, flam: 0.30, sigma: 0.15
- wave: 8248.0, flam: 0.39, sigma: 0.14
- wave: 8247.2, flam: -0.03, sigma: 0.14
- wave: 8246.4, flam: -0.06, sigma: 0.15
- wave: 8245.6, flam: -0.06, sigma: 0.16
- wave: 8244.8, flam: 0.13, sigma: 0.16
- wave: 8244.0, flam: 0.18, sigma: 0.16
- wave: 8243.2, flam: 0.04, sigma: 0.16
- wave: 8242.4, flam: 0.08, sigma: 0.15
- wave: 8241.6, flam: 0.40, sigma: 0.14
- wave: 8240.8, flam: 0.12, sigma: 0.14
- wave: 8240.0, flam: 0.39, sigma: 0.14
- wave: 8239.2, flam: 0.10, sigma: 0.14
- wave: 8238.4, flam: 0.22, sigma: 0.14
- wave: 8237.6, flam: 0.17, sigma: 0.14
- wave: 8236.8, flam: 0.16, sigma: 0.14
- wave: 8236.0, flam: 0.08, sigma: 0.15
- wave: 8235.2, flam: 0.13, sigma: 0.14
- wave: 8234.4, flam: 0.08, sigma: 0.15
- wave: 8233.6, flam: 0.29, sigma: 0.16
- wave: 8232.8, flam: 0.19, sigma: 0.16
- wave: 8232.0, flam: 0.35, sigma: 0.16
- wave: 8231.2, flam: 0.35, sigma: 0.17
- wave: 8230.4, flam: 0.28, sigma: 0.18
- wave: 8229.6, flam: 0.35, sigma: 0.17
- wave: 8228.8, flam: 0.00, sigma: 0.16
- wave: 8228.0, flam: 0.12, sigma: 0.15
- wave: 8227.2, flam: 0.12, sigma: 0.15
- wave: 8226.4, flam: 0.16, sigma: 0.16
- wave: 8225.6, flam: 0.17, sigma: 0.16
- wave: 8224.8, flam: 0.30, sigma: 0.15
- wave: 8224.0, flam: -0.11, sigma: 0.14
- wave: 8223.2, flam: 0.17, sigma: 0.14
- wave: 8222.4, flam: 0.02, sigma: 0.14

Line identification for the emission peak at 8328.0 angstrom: Hgamma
